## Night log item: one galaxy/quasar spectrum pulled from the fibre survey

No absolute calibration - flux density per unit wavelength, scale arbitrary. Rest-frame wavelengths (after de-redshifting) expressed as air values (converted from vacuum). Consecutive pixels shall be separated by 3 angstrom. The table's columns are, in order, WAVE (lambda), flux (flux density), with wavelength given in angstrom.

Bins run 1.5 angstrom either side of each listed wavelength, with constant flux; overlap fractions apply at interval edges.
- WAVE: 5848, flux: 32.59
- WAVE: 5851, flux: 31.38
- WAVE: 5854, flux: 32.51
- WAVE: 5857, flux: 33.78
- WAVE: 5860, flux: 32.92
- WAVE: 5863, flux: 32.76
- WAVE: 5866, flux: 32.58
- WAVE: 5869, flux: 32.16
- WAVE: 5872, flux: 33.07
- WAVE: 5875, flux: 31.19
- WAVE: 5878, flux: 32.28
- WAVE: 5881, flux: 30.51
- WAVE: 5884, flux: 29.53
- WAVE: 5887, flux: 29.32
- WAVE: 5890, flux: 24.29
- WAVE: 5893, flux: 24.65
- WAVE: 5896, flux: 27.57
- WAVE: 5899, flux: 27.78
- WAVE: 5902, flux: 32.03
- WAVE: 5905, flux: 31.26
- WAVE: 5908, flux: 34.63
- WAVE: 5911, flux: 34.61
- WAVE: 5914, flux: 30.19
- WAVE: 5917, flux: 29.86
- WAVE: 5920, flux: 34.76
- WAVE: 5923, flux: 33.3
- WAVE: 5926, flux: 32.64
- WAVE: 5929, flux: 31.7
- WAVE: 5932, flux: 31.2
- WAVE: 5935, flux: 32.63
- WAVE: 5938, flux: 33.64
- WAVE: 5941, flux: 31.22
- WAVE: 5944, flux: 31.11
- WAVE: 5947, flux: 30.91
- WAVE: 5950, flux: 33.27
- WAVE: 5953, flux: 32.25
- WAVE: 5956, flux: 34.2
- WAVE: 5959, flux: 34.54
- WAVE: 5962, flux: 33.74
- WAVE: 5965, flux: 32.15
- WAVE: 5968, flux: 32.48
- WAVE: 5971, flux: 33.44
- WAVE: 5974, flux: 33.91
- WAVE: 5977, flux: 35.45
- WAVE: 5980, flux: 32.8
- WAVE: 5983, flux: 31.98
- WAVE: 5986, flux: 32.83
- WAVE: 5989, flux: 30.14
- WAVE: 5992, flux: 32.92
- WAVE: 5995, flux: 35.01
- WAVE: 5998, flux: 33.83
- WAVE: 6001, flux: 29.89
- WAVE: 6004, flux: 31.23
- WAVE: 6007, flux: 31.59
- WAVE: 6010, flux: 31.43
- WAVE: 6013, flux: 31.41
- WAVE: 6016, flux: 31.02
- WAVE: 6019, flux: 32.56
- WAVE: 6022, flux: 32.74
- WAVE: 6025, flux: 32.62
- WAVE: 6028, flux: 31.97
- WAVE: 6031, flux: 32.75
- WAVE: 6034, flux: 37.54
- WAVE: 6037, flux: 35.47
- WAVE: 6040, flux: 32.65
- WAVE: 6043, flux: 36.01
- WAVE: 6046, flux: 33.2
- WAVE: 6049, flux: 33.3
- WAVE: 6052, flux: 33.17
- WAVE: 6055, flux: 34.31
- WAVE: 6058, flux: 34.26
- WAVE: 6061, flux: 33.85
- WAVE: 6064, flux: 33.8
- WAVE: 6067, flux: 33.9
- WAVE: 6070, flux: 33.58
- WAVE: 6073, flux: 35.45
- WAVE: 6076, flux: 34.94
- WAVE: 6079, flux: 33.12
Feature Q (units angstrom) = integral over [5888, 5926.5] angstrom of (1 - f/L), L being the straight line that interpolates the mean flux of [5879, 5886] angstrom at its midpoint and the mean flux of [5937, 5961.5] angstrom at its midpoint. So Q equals 0.7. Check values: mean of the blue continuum 30.1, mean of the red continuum 32.7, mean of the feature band 30.5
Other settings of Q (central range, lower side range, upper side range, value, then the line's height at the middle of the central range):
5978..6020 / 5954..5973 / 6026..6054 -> 2.0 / 33.7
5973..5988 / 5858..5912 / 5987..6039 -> -0.5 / 32.1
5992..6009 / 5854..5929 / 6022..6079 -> 0.4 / 33.1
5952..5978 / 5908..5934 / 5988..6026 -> -1.1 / 32.2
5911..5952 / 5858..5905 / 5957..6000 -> -0.5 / 31.8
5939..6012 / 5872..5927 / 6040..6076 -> -0.8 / 32.3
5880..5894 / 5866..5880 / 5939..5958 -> 2.0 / 32.2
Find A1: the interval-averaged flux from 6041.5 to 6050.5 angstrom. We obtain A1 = 34.2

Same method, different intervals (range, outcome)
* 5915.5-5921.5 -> 32.3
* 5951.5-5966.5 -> 33.4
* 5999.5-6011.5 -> 31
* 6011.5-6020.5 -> 31.7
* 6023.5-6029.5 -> 32.3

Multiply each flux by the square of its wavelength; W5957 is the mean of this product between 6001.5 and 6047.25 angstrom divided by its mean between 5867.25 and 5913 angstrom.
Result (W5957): 1.1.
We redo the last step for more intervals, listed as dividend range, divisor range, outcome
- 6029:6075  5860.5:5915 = 1.18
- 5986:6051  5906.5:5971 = 1.03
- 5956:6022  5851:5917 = 1.09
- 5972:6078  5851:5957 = 1.10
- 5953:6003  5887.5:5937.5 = 1.09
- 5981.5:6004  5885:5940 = 1.07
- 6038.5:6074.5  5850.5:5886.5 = 1.13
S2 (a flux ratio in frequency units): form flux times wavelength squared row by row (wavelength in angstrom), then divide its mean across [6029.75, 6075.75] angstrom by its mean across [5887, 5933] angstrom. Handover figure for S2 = 1.17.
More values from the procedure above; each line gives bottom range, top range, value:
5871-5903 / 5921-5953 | 1.12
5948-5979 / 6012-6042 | 1.01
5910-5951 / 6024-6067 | 1.10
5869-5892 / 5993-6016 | 1.11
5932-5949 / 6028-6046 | 1.12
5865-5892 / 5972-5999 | 1.13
